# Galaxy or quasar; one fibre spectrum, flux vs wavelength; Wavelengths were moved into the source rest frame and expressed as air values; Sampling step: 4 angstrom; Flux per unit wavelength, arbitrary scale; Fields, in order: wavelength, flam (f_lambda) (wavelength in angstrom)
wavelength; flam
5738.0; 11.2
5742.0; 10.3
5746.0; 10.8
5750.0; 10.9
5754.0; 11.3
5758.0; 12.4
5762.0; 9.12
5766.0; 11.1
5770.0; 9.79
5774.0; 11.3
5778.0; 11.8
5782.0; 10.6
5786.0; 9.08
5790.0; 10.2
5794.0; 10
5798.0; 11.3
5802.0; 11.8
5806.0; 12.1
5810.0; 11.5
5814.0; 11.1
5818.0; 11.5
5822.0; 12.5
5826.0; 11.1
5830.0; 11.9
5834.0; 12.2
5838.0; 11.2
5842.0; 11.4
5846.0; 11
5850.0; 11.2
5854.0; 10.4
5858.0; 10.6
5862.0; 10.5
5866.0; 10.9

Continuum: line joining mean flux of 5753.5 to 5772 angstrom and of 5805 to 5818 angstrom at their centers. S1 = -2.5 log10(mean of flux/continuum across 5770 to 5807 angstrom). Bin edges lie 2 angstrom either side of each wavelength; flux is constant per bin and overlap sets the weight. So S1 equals 0.03 mag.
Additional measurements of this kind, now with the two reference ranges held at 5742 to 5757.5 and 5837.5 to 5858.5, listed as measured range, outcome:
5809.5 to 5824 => -0.06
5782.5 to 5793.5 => 0.13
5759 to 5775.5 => 0.06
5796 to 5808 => -0.07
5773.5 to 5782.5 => -0.03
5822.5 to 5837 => -0.08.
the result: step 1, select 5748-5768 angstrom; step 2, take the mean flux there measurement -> 11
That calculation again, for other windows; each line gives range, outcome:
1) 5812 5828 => 11.6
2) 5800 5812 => 11.8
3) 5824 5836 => 11.7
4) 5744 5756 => 11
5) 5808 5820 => 11.4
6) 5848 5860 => 10.7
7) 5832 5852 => 11.4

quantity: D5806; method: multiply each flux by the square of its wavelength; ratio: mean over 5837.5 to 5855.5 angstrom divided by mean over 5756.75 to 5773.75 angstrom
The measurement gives 1.07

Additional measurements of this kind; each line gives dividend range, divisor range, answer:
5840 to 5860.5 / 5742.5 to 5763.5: 1.03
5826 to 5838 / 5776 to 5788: 1.14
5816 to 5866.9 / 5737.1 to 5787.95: 1.08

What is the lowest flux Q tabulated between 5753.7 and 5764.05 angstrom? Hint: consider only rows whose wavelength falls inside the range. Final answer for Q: 9.12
